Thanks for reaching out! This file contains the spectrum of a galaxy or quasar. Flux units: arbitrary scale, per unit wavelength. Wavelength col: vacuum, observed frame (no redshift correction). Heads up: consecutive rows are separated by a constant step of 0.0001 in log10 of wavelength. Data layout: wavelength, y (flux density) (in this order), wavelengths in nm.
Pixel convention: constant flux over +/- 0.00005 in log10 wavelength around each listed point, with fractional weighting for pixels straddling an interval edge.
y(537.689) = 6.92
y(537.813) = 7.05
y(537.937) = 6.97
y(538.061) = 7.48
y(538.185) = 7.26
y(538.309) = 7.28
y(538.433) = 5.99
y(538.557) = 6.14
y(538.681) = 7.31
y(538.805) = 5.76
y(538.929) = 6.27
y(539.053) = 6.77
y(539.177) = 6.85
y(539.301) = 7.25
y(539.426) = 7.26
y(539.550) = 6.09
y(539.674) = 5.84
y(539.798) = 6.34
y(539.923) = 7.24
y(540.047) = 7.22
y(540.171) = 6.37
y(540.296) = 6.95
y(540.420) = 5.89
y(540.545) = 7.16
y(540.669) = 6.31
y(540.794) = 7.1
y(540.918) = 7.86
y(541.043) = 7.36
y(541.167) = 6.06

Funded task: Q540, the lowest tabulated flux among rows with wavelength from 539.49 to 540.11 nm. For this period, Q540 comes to 5.84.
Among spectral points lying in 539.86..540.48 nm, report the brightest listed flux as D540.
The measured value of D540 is 7.24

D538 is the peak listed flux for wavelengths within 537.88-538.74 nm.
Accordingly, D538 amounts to 7.48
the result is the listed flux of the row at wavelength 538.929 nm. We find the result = 6.27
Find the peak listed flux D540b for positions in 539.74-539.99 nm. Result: 7.24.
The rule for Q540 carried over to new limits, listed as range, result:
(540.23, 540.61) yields 5.89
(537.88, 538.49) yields 5.99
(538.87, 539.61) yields 6.09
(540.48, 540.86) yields 6.31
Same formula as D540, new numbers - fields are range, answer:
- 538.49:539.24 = 7.31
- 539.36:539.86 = 7.26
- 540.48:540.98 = 7.86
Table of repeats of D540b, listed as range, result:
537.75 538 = 7.05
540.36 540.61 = 7.16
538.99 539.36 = 7.25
